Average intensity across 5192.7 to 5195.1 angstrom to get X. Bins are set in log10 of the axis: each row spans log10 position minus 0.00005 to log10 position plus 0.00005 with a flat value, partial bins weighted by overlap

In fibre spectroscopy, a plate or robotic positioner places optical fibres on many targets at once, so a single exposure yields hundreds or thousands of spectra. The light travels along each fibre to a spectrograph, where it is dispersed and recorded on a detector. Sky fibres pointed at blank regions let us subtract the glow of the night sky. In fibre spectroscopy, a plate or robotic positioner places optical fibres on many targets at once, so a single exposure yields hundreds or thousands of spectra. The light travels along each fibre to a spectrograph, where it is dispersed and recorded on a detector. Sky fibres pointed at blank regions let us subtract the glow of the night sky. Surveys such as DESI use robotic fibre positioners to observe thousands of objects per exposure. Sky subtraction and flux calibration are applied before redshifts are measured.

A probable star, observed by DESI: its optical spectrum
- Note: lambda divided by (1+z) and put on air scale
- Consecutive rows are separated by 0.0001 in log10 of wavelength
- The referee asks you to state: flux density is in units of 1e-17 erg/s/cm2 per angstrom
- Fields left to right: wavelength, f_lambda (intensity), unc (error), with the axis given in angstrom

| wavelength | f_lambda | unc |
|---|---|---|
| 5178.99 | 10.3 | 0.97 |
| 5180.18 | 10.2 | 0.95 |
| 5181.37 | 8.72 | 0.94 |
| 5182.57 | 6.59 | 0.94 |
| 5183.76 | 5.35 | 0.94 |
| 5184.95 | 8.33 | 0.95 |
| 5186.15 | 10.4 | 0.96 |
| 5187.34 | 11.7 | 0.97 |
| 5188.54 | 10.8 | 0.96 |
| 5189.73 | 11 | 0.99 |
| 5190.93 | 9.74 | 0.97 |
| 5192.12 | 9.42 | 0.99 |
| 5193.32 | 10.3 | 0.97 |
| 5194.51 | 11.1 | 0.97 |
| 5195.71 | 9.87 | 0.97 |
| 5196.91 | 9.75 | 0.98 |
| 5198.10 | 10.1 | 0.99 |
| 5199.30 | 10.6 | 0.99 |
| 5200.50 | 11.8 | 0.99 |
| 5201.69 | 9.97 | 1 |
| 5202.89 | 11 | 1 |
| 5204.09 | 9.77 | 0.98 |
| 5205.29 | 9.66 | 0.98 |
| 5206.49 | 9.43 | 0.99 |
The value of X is 10.7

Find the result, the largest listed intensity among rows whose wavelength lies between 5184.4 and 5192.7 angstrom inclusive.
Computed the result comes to 11.7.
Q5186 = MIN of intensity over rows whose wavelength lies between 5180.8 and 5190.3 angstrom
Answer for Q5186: 5.35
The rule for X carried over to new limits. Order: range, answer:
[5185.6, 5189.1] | 11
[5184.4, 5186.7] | 9.34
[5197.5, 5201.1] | 10.9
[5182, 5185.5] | 6.75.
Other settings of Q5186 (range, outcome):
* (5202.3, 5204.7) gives 9.77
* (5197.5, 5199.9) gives 10.1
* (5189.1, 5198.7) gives 9.42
